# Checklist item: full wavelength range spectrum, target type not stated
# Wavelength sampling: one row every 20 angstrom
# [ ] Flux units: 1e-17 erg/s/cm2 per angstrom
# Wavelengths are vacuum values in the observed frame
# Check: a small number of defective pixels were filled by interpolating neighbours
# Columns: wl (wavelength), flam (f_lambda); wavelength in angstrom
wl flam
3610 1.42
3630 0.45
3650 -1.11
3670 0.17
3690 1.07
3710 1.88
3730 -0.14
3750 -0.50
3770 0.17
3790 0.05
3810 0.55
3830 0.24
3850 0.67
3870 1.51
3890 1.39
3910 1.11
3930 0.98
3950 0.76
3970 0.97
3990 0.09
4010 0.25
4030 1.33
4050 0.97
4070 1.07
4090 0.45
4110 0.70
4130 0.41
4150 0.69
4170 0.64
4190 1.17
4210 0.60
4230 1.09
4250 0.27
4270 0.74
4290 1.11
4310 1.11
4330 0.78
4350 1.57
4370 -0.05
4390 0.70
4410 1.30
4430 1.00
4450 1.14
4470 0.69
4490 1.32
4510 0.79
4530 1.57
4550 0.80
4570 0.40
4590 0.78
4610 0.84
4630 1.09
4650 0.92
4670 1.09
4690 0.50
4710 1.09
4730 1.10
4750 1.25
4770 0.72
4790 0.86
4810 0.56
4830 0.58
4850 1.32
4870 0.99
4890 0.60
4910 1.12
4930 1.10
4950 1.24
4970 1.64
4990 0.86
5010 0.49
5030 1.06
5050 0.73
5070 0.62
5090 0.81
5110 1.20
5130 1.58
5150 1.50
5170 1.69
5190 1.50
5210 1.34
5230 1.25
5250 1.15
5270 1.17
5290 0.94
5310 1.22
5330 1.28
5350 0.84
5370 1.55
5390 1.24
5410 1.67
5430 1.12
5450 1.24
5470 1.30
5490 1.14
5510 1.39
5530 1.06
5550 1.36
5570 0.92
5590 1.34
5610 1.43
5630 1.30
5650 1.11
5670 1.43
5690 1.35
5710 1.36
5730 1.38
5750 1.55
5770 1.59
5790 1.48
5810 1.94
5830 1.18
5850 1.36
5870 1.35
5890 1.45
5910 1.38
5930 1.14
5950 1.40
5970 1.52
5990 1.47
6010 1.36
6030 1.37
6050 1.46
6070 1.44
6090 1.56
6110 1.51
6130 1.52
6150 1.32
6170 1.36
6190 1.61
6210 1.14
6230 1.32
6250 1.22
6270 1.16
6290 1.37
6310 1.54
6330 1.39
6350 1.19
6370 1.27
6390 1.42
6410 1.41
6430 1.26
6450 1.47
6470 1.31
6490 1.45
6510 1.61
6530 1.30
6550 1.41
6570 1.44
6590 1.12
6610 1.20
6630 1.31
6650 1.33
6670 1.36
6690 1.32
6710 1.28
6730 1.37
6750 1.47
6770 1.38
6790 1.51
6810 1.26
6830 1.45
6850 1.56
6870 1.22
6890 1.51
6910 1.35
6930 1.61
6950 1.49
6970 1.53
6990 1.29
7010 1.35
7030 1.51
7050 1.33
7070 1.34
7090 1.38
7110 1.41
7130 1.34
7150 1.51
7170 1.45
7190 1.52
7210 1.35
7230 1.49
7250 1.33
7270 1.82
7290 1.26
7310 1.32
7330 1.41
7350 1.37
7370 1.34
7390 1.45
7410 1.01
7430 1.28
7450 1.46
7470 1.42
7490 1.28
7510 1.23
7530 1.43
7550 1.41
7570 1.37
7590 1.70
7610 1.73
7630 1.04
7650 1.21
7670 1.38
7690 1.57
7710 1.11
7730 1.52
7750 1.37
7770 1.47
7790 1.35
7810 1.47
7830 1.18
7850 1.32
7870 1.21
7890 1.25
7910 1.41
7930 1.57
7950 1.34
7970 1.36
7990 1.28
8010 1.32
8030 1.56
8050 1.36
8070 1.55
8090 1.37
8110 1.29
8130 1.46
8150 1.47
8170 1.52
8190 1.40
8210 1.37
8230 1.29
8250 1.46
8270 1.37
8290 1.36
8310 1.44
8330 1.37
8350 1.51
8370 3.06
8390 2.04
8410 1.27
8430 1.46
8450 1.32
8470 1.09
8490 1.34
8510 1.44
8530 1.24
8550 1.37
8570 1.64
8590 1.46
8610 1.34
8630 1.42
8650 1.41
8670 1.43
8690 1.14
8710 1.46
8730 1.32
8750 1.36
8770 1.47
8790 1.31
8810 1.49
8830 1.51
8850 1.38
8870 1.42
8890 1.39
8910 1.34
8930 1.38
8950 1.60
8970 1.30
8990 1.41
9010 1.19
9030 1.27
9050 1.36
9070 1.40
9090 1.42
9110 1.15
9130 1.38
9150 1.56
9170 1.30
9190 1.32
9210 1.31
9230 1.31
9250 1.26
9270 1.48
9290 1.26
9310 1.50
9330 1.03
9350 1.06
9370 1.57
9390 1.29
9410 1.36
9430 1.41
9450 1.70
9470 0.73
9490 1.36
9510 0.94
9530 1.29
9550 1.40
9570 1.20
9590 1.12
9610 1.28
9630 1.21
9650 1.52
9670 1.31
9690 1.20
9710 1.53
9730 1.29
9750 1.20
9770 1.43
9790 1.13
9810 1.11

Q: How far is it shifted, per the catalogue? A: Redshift 0.27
